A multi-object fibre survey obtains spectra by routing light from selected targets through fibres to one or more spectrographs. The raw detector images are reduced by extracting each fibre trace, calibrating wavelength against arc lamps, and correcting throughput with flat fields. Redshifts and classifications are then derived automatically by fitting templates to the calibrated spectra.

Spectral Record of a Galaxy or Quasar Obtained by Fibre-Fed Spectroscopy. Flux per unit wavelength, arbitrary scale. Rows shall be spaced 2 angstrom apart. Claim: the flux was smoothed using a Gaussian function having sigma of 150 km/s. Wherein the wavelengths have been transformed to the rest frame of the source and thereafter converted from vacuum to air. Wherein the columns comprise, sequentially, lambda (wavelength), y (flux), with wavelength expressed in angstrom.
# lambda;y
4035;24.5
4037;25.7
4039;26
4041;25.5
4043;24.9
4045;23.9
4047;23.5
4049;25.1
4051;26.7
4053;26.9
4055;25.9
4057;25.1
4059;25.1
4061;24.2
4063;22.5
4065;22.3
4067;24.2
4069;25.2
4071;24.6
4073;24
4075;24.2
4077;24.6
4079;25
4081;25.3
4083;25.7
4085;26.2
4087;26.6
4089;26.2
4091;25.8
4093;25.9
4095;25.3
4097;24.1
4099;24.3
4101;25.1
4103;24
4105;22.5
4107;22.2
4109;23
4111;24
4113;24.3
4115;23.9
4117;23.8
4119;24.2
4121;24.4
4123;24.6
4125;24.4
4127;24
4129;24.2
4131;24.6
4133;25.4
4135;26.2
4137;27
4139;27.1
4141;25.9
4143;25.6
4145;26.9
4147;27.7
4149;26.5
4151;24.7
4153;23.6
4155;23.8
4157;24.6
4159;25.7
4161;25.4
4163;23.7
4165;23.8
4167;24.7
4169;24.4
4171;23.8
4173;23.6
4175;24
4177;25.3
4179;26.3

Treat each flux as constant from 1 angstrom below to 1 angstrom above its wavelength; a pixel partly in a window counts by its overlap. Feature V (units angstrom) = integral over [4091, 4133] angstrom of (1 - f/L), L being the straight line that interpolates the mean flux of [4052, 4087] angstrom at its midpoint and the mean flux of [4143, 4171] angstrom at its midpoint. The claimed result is 1.2 angstrom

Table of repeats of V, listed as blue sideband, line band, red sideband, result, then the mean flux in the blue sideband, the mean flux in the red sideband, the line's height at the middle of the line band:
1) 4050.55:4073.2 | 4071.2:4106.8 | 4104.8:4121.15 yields -1.2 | 24.7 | 23.6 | 24.1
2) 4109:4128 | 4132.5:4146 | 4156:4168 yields -1.1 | 24.1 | 24.6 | 24.4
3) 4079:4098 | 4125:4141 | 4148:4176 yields -0.3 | 25.6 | 24.4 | 24.9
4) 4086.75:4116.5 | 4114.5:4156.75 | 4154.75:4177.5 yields -1.3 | 24.4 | 24.4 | 24.4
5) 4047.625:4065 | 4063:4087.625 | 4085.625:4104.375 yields 0.4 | 25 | 25.2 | 25.1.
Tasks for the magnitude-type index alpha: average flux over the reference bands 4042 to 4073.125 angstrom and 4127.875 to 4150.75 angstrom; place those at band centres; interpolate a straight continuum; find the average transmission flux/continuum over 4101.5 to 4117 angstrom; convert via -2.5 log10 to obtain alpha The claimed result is 0.09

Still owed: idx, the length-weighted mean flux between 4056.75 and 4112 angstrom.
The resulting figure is 24.5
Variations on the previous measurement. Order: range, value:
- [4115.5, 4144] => 25.1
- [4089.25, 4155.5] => 24.8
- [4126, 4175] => 25.1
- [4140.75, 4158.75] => 25.5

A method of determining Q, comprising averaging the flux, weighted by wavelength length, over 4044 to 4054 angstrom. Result 25.2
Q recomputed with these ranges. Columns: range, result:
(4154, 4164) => 24.6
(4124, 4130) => 24.2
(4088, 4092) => 26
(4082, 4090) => 26.2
